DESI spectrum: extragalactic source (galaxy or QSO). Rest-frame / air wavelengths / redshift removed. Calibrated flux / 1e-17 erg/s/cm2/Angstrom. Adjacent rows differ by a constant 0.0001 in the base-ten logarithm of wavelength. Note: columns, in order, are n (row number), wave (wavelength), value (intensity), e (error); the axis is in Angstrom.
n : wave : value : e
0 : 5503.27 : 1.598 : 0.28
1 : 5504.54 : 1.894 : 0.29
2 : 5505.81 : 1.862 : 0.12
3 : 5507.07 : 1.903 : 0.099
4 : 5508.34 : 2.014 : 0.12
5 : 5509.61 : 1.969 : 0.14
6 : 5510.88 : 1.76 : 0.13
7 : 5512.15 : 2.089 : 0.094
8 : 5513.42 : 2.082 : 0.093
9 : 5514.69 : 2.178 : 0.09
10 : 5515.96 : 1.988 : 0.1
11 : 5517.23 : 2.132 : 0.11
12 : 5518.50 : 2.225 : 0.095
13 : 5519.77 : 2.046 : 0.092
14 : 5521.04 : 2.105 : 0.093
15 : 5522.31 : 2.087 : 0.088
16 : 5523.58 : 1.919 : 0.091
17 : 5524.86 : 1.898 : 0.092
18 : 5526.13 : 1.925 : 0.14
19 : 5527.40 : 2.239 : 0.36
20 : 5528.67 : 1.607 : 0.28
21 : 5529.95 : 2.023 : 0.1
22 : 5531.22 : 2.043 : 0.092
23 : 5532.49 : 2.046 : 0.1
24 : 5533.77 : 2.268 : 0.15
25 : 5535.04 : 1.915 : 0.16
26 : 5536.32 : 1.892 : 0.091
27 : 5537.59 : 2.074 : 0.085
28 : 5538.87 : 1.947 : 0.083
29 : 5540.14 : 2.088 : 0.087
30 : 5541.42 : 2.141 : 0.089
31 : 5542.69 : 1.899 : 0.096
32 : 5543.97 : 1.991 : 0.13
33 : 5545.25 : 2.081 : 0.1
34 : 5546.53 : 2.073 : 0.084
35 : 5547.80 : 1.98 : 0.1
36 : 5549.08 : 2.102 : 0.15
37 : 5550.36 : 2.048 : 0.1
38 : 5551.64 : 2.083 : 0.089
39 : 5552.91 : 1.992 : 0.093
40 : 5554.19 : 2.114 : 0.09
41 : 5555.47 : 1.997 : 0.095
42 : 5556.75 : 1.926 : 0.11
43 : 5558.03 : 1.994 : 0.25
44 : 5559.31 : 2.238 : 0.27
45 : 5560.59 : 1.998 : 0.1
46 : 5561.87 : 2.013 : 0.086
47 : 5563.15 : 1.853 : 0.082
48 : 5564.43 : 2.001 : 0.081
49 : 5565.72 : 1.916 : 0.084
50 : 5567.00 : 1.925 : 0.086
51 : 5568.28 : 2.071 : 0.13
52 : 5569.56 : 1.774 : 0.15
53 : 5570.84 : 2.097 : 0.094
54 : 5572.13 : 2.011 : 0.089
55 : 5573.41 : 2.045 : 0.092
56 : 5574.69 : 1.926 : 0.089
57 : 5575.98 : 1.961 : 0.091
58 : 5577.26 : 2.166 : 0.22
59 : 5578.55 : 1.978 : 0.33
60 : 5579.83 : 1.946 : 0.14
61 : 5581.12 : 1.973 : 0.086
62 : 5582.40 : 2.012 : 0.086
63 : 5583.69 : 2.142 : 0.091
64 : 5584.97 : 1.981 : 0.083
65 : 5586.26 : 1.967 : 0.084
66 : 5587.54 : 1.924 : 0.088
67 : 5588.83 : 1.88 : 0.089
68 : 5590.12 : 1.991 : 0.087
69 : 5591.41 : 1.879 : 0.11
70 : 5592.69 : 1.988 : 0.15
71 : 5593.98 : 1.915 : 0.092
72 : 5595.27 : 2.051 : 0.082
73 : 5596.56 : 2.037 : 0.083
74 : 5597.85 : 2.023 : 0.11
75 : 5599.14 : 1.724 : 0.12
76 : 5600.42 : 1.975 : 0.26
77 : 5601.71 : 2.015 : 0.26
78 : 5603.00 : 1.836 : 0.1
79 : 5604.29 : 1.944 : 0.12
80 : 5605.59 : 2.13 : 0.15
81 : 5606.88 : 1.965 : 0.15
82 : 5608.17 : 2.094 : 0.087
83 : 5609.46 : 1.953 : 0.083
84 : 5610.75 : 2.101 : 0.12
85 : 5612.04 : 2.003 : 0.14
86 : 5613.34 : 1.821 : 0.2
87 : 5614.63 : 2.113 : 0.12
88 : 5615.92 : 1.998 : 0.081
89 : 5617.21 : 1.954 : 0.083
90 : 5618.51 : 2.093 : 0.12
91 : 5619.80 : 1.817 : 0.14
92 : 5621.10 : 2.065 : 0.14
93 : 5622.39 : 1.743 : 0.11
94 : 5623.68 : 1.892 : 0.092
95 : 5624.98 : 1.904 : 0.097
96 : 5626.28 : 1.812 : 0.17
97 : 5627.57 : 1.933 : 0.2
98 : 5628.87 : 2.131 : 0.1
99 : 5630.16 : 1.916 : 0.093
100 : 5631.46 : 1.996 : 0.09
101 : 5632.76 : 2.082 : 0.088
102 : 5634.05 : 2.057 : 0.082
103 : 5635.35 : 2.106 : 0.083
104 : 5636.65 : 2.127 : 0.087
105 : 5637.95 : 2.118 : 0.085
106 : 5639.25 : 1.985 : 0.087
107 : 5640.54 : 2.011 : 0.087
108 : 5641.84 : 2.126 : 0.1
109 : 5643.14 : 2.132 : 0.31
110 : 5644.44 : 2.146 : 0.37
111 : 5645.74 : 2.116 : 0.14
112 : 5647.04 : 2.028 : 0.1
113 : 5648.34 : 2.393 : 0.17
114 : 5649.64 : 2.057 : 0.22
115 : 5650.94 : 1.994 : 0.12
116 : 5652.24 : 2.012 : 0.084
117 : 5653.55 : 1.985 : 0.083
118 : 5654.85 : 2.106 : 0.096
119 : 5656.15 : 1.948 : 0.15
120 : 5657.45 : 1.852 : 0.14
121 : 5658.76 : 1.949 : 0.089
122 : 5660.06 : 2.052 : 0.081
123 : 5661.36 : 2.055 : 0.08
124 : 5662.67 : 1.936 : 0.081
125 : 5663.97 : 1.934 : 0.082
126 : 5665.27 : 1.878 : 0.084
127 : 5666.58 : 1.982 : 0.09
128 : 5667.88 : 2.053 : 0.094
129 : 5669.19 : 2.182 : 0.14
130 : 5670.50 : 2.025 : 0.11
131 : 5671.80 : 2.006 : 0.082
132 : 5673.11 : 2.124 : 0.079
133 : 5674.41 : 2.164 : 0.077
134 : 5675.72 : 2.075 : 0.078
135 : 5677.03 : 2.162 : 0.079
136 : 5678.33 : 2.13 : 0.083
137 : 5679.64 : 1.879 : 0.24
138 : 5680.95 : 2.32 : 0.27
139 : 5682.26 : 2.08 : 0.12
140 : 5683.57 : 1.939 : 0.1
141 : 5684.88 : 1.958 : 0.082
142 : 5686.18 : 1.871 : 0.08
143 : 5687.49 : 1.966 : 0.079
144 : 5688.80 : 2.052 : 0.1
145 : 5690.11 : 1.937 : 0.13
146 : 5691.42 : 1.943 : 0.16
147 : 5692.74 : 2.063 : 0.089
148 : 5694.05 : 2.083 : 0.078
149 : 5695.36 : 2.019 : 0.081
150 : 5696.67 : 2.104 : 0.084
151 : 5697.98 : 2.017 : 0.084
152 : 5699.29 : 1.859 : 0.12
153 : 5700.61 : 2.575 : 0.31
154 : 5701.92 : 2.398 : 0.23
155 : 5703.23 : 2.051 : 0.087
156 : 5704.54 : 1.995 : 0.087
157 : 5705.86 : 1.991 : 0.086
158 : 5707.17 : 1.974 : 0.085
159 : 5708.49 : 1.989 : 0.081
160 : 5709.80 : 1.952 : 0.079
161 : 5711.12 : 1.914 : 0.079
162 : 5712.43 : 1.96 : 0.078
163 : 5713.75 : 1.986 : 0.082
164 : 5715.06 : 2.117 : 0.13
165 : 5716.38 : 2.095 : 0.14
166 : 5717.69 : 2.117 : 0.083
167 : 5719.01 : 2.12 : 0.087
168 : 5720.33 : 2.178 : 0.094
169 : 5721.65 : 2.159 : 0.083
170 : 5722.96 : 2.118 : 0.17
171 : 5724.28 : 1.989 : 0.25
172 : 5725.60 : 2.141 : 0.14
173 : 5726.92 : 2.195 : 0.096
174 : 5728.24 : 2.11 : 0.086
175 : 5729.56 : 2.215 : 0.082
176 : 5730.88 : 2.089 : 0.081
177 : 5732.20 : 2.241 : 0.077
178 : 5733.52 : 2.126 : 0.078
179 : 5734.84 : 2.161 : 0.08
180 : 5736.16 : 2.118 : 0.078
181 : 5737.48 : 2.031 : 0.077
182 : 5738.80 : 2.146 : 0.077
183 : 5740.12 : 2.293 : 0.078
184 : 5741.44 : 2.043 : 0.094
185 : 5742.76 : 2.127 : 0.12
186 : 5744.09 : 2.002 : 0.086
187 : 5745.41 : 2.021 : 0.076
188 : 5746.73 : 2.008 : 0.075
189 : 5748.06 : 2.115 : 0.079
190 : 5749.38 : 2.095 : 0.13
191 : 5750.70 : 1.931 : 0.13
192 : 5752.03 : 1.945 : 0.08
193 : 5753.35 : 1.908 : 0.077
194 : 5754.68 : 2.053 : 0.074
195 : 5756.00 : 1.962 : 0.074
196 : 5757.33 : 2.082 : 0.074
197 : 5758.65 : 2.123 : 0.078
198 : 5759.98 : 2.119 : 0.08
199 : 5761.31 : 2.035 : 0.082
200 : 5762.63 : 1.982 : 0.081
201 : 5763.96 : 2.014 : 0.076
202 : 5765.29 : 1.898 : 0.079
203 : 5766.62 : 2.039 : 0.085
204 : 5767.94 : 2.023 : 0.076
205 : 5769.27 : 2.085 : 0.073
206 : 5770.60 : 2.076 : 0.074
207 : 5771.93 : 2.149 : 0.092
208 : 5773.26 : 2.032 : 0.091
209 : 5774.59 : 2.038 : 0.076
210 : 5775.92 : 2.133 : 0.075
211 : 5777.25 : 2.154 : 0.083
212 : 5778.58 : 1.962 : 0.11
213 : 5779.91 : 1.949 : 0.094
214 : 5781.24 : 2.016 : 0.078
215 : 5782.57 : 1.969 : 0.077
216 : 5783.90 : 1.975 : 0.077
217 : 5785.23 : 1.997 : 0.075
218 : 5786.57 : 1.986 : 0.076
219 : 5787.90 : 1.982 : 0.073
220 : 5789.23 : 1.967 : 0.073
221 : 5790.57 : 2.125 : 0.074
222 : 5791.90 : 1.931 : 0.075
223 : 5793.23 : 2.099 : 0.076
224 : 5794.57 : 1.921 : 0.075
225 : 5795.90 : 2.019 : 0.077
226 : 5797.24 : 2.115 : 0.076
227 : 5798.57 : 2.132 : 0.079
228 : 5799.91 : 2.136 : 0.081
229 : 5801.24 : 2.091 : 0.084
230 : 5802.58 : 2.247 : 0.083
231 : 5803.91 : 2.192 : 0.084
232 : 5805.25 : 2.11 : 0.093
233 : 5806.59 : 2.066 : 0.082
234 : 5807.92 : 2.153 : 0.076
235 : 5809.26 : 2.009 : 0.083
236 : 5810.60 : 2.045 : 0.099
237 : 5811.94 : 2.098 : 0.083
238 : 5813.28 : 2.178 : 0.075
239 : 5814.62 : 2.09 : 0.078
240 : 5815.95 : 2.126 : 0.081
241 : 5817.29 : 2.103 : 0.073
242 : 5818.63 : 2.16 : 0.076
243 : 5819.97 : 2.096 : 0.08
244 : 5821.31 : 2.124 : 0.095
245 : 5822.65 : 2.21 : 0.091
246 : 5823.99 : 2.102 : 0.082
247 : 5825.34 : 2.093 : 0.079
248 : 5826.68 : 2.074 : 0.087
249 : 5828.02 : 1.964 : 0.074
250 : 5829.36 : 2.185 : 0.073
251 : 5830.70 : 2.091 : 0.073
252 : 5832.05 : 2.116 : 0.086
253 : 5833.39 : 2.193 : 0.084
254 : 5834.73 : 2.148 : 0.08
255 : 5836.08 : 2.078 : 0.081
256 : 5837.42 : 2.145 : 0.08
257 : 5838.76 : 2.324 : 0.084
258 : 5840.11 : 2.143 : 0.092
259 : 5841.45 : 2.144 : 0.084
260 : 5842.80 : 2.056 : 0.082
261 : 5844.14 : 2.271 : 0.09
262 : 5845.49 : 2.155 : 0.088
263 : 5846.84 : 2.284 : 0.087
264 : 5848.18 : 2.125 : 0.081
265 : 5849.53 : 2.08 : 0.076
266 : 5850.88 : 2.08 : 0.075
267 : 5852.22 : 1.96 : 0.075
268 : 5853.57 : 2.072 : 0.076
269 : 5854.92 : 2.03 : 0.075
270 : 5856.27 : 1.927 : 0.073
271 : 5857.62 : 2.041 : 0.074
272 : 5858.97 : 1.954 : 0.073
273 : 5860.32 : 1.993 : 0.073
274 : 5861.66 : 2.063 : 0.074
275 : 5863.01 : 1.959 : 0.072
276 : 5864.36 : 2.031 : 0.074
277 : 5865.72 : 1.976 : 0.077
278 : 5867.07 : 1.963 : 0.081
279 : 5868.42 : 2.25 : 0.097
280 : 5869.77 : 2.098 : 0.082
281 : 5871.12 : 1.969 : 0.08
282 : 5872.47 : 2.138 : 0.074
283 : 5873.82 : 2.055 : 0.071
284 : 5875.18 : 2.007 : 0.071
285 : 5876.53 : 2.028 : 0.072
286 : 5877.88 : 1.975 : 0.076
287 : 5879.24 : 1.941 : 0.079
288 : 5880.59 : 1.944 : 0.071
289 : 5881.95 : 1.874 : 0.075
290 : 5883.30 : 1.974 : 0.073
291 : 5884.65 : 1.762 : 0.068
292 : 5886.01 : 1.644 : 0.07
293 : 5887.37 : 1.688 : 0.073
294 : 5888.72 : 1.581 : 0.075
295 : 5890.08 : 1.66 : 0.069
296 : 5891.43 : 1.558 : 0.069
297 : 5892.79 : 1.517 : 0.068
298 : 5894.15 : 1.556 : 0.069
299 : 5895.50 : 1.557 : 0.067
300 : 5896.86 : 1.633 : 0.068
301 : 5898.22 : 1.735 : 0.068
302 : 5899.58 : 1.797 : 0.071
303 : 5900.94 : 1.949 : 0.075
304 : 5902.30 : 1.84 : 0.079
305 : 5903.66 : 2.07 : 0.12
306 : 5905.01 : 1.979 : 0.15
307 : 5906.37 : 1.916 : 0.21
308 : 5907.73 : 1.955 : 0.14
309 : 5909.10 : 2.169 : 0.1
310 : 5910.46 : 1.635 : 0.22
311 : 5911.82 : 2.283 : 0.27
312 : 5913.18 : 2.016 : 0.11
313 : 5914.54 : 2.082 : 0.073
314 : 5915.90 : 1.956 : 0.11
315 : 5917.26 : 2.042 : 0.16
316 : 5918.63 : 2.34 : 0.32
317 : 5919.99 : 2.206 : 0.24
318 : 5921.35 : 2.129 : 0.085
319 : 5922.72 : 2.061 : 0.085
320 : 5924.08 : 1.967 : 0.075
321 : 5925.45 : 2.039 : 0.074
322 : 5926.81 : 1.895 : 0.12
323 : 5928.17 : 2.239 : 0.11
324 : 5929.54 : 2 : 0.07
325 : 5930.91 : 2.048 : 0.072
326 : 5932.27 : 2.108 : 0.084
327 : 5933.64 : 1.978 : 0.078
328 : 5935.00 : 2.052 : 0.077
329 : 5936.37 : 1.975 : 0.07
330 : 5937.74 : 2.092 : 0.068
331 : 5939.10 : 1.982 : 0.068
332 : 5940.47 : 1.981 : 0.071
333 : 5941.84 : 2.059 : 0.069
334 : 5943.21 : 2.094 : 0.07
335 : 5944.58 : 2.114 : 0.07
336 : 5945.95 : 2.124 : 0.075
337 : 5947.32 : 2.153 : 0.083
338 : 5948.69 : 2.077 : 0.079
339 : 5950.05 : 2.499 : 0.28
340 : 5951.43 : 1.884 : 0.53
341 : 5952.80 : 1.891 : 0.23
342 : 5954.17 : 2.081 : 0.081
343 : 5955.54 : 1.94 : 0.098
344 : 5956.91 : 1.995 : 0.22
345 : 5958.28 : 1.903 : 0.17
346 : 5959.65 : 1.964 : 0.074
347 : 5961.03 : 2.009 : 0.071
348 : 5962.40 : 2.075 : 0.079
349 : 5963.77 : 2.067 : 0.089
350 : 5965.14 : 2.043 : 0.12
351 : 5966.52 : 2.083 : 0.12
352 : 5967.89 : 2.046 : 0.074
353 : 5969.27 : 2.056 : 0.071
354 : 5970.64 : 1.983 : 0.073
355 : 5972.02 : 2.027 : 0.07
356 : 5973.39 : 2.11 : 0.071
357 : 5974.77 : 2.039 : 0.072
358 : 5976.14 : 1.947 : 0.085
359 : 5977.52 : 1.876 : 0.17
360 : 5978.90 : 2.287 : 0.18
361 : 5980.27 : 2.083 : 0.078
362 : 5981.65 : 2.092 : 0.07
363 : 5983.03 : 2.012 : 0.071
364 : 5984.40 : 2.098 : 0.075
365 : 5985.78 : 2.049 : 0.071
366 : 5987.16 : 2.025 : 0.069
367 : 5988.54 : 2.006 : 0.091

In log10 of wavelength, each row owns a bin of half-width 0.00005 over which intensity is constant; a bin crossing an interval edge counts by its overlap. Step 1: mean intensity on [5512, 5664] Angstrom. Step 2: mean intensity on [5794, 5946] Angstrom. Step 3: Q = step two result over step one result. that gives 1.01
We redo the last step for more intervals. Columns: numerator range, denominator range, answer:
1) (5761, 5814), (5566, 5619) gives 1.03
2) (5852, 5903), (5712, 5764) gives 0.91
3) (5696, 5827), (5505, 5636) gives 1.04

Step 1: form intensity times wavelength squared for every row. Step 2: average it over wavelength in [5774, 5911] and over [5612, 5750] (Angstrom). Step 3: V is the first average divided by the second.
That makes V 1.0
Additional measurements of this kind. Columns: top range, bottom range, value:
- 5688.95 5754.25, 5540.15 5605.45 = 1.10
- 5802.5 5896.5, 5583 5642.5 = 1.10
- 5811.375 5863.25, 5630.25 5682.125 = 1.09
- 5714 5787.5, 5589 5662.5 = 1.08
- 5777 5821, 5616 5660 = 1.08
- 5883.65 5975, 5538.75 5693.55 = 1.09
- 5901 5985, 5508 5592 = 1.17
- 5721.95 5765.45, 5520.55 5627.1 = 1.11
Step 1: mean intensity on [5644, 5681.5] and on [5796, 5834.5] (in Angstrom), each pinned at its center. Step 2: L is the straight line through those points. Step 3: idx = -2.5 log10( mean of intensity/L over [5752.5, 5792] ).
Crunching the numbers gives 0.04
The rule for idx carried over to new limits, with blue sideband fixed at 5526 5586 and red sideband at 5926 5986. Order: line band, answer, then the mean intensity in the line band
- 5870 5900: 0.13 mag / 1.8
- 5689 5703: -0.04 mag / 2.1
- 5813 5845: -0.05 mag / 2.13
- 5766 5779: -0.02 mag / 2.07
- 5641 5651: -0.06 mag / 2.13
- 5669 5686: -0.03 mag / 2.07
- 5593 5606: 0.03 mag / 1.96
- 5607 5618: 0.01 mag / 2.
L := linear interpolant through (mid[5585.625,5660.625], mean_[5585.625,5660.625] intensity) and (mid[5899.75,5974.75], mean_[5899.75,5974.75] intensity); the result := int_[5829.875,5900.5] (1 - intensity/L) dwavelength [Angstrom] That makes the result 2.2 Angstrom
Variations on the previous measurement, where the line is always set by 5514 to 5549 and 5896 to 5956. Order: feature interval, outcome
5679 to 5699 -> 0.2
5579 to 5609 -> 0.8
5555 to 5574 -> 0.4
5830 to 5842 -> -0.8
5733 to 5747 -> -0.5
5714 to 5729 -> -0.7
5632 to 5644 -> -0.3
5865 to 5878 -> -0.2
